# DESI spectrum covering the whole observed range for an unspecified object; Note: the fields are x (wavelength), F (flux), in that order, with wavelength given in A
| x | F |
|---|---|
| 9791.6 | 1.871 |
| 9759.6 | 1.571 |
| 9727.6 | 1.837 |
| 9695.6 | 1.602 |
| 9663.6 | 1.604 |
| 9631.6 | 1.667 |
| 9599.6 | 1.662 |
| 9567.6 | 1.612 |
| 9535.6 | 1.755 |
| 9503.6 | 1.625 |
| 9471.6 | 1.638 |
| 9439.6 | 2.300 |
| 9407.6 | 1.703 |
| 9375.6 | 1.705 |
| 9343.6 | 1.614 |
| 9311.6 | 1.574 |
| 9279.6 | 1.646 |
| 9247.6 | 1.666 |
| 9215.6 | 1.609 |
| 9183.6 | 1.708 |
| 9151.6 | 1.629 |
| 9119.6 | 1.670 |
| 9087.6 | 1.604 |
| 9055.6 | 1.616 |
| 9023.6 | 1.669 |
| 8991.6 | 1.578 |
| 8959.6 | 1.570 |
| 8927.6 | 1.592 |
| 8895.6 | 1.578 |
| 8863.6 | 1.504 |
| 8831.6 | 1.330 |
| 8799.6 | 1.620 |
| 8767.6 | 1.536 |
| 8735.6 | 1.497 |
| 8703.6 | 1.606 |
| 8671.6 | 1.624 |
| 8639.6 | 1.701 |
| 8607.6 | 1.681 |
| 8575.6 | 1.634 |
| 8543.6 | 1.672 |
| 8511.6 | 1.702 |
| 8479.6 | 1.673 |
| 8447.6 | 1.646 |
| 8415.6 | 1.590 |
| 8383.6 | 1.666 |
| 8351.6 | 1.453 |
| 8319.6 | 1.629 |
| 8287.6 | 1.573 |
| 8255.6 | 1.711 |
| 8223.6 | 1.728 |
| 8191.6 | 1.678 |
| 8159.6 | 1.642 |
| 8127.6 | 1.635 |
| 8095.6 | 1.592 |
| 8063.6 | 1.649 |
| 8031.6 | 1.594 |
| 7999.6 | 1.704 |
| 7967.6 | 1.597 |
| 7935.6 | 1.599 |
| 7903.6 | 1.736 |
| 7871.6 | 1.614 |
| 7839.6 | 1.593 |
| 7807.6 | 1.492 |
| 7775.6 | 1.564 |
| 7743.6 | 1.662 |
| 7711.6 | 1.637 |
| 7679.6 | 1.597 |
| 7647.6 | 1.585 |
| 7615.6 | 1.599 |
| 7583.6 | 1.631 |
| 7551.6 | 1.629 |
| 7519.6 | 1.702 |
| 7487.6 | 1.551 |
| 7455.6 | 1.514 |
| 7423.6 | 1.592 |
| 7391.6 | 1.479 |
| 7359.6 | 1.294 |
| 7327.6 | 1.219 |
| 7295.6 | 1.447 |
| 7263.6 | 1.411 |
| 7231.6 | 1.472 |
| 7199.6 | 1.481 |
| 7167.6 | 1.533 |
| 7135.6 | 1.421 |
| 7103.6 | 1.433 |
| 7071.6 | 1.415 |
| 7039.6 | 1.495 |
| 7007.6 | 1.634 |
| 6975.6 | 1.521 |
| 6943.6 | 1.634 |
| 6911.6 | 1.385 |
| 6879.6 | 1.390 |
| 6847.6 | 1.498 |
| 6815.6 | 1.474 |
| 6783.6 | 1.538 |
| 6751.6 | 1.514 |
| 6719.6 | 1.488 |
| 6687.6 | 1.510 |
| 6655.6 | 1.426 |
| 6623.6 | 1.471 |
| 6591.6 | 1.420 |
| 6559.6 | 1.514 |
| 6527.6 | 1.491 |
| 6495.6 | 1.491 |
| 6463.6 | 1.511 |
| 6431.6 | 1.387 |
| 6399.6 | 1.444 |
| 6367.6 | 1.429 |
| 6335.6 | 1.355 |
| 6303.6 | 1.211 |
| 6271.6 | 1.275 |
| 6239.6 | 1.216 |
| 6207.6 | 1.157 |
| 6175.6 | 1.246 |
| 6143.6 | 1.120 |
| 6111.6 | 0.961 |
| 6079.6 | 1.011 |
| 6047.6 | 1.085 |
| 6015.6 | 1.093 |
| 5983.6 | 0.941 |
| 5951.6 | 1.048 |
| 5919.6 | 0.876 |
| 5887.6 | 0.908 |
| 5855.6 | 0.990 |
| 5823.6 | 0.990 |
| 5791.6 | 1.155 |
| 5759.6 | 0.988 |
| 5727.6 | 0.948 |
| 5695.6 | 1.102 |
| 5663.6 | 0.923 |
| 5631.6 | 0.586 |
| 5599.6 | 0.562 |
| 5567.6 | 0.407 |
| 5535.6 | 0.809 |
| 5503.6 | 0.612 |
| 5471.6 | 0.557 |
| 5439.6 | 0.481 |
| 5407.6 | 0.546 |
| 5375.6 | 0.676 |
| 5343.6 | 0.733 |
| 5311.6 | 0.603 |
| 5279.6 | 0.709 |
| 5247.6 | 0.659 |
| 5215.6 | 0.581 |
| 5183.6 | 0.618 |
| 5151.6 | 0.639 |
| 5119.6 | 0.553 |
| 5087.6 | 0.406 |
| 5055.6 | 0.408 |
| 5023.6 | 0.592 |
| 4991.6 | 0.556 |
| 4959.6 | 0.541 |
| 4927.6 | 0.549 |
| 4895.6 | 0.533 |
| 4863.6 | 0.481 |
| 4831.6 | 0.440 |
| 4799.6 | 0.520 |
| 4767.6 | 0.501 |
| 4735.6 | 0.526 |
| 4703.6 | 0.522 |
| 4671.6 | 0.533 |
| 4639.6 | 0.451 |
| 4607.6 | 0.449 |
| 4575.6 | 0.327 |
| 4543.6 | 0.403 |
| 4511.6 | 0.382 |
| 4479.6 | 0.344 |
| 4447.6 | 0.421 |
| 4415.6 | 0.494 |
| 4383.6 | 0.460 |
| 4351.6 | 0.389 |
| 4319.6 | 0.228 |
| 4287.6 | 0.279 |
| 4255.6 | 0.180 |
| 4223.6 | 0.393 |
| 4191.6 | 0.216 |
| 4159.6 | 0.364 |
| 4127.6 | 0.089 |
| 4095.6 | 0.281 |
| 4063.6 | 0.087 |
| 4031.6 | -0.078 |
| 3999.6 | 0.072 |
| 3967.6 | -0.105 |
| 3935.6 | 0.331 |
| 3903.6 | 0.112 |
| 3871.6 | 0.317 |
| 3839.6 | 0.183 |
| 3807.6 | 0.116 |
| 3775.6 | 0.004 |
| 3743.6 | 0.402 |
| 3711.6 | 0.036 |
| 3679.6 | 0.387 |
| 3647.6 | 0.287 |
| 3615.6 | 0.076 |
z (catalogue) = 0.416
